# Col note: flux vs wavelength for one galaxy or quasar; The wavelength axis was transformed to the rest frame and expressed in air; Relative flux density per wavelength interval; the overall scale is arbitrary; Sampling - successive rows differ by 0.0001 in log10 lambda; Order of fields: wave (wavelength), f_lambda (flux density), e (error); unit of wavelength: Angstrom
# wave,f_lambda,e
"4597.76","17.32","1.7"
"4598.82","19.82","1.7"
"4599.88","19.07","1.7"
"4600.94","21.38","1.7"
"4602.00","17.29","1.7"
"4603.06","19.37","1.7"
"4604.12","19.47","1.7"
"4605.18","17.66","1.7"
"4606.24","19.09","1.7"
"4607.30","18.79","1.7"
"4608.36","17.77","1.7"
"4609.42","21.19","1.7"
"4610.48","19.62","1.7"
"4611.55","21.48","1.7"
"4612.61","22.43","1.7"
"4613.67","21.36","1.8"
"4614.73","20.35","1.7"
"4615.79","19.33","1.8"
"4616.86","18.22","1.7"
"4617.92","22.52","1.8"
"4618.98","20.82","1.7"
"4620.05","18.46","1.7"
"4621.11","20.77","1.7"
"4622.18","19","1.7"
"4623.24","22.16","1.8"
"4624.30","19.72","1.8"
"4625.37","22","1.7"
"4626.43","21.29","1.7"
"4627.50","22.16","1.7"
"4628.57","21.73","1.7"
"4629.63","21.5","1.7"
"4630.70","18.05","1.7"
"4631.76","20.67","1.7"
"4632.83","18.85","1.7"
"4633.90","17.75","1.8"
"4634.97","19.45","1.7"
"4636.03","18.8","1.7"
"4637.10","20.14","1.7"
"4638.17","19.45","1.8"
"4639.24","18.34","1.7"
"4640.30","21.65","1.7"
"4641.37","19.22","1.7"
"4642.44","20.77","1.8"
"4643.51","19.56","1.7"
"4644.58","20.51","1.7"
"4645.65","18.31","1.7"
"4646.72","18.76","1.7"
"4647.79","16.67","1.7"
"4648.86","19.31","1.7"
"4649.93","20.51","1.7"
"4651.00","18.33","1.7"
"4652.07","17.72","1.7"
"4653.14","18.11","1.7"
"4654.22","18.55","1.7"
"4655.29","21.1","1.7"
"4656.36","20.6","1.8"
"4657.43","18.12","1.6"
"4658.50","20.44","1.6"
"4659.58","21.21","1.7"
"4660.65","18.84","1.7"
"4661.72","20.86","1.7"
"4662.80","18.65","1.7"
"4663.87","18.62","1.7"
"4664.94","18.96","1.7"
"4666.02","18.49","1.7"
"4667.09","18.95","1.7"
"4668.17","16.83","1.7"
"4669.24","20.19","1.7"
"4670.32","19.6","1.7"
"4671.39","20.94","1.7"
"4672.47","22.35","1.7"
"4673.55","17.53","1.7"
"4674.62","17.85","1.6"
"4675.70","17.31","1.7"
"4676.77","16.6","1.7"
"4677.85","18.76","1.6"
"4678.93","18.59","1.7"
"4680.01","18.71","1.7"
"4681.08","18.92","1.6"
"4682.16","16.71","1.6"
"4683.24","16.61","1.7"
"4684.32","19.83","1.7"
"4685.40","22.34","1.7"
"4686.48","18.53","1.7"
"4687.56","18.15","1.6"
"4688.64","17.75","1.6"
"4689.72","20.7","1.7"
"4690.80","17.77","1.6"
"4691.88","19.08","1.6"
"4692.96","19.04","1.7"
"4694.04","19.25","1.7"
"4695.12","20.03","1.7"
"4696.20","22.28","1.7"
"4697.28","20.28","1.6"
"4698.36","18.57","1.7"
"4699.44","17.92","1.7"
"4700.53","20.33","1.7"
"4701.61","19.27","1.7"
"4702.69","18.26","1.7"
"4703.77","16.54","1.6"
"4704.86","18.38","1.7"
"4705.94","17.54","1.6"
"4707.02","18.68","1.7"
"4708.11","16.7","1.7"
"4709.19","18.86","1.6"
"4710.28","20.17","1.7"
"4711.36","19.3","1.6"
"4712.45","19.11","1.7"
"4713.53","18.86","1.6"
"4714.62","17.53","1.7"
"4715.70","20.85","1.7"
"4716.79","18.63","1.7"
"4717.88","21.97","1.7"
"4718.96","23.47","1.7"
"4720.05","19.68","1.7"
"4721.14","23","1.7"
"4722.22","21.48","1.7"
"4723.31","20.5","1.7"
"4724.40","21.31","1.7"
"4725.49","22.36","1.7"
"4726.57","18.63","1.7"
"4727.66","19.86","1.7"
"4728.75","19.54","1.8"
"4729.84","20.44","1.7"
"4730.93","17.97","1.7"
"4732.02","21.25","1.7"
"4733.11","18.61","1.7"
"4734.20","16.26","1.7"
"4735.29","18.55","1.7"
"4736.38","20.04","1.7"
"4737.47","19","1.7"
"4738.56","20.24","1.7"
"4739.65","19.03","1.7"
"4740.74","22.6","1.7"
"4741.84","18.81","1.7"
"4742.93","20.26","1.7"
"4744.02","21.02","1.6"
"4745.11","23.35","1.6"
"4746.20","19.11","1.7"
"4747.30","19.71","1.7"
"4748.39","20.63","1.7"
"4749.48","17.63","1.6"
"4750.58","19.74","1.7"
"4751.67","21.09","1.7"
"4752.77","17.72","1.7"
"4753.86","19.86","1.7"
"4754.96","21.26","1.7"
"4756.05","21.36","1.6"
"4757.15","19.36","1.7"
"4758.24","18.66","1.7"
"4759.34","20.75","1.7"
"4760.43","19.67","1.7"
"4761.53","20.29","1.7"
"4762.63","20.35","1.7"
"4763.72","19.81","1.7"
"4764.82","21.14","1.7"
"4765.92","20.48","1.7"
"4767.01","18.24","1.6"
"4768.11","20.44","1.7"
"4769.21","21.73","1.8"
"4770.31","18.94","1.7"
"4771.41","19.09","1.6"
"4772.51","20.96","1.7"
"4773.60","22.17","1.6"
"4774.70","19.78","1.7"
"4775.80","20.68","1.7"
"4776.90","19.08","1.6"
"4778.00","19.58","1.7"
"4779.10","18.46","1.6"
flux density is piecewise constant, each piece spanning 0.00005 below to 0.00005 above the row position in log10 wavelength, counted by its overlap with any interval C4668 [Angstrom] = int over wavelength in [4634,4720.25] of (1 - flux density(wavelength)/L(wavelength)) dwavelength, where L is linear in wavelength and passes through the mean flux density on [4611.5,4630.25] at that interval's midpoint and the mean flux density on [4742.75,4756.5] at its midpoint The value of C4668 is 5.9 Angstrom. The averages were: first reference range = 20.8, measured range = 19.1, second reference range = 20.2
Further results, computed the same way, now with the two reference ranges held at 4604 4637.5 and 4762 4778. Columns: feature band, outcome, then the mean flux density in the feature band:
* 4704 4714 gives 0.8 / 18.6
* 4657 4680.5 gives 1.3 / 19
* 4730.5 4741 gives 0.5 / 19.3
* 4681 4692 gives 0.8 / 18.7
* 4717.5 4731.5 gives -0.4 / 20.8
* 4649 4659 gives 0.4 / 19.3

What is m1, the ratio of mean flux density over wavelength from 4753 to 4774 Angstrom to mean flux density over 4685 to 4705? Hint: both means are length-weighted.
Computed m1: 1.1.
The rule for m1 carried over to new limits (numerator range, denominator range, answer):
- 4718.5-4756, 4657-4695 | 1.06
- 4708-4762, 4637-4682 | 1.04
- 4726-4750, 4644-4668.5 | 1.03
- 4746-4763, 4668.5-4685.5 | 1.05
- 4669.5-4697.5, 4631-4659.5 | 0.99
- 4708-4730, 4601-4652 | 1.02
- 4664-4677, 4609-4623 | 0.92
